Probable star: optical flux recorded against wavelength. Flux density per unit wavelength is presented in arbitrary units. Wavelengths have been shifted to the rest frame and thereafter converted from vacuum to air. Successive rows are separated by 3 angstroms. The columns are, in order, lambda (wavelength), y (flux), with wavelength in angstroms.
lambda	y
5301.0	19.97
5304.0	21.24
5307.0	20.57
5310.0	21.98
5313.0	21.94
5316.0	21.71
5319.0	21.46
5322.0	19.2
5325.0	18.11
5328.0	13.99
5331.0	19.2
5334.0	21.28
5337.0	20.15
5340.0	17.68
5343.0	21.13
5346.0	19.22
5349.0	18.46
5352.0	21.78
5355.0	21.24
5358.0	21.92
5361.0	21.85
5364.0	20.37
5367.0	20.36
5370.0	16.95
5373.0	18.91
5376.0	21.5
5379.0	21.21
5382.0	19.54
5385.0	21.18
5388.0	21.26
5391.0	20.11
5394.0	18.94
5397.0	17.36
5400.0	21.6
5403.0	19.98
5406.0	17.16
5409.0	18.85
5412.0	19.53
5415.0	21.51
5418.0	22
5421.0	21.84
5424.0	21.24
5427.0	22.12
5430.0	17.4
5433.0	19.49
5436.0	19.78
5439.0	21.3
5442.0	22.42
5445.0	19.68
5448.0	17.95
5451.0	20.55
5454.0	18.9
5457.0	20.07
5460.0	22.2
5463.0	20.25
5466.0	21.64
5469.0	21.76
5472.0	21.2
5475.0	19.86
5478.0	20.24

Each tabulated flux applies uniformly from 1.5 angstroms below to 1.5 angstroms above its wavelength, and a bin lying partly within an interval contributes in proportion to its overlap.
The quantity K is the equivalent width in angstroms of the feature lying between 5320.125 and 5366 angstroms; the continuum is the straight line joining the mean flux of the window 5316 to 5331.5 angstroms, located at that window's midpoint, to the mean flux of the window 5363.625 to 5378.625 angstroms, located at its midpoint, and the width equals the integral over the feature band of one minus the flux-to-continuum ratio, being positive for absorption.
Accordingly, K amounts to -1.5 angstroms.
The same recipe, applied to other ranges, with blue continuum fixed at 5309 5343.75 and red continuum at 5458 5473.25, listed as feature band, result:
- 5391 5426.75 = 1.10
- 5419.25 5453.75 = 1.19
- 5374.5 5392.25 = -0.34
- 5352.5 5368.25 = -0.82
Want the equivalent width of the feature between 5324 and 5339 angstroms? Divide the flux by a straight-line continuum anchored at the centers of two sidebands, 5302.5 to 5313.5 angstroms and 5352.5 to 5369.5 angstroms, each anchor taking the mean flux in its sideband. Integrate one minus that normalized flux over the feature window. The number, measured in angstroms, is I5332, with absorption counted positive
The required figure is 1.9 angstroms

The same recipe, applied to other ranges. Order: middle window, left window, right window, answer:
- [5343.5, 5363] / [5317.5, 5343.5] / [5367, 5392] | -1.21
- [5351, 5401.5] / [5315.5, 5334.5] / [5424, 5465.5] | -2.05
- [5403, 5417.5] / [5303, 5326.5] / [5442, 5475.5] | 0.74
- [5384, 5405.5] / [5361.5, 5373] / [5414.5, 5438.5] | 0.10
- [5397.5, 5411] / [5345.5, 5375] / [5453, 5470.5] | 0.80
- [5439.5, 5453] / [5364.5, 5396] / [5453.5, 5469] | 0.31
